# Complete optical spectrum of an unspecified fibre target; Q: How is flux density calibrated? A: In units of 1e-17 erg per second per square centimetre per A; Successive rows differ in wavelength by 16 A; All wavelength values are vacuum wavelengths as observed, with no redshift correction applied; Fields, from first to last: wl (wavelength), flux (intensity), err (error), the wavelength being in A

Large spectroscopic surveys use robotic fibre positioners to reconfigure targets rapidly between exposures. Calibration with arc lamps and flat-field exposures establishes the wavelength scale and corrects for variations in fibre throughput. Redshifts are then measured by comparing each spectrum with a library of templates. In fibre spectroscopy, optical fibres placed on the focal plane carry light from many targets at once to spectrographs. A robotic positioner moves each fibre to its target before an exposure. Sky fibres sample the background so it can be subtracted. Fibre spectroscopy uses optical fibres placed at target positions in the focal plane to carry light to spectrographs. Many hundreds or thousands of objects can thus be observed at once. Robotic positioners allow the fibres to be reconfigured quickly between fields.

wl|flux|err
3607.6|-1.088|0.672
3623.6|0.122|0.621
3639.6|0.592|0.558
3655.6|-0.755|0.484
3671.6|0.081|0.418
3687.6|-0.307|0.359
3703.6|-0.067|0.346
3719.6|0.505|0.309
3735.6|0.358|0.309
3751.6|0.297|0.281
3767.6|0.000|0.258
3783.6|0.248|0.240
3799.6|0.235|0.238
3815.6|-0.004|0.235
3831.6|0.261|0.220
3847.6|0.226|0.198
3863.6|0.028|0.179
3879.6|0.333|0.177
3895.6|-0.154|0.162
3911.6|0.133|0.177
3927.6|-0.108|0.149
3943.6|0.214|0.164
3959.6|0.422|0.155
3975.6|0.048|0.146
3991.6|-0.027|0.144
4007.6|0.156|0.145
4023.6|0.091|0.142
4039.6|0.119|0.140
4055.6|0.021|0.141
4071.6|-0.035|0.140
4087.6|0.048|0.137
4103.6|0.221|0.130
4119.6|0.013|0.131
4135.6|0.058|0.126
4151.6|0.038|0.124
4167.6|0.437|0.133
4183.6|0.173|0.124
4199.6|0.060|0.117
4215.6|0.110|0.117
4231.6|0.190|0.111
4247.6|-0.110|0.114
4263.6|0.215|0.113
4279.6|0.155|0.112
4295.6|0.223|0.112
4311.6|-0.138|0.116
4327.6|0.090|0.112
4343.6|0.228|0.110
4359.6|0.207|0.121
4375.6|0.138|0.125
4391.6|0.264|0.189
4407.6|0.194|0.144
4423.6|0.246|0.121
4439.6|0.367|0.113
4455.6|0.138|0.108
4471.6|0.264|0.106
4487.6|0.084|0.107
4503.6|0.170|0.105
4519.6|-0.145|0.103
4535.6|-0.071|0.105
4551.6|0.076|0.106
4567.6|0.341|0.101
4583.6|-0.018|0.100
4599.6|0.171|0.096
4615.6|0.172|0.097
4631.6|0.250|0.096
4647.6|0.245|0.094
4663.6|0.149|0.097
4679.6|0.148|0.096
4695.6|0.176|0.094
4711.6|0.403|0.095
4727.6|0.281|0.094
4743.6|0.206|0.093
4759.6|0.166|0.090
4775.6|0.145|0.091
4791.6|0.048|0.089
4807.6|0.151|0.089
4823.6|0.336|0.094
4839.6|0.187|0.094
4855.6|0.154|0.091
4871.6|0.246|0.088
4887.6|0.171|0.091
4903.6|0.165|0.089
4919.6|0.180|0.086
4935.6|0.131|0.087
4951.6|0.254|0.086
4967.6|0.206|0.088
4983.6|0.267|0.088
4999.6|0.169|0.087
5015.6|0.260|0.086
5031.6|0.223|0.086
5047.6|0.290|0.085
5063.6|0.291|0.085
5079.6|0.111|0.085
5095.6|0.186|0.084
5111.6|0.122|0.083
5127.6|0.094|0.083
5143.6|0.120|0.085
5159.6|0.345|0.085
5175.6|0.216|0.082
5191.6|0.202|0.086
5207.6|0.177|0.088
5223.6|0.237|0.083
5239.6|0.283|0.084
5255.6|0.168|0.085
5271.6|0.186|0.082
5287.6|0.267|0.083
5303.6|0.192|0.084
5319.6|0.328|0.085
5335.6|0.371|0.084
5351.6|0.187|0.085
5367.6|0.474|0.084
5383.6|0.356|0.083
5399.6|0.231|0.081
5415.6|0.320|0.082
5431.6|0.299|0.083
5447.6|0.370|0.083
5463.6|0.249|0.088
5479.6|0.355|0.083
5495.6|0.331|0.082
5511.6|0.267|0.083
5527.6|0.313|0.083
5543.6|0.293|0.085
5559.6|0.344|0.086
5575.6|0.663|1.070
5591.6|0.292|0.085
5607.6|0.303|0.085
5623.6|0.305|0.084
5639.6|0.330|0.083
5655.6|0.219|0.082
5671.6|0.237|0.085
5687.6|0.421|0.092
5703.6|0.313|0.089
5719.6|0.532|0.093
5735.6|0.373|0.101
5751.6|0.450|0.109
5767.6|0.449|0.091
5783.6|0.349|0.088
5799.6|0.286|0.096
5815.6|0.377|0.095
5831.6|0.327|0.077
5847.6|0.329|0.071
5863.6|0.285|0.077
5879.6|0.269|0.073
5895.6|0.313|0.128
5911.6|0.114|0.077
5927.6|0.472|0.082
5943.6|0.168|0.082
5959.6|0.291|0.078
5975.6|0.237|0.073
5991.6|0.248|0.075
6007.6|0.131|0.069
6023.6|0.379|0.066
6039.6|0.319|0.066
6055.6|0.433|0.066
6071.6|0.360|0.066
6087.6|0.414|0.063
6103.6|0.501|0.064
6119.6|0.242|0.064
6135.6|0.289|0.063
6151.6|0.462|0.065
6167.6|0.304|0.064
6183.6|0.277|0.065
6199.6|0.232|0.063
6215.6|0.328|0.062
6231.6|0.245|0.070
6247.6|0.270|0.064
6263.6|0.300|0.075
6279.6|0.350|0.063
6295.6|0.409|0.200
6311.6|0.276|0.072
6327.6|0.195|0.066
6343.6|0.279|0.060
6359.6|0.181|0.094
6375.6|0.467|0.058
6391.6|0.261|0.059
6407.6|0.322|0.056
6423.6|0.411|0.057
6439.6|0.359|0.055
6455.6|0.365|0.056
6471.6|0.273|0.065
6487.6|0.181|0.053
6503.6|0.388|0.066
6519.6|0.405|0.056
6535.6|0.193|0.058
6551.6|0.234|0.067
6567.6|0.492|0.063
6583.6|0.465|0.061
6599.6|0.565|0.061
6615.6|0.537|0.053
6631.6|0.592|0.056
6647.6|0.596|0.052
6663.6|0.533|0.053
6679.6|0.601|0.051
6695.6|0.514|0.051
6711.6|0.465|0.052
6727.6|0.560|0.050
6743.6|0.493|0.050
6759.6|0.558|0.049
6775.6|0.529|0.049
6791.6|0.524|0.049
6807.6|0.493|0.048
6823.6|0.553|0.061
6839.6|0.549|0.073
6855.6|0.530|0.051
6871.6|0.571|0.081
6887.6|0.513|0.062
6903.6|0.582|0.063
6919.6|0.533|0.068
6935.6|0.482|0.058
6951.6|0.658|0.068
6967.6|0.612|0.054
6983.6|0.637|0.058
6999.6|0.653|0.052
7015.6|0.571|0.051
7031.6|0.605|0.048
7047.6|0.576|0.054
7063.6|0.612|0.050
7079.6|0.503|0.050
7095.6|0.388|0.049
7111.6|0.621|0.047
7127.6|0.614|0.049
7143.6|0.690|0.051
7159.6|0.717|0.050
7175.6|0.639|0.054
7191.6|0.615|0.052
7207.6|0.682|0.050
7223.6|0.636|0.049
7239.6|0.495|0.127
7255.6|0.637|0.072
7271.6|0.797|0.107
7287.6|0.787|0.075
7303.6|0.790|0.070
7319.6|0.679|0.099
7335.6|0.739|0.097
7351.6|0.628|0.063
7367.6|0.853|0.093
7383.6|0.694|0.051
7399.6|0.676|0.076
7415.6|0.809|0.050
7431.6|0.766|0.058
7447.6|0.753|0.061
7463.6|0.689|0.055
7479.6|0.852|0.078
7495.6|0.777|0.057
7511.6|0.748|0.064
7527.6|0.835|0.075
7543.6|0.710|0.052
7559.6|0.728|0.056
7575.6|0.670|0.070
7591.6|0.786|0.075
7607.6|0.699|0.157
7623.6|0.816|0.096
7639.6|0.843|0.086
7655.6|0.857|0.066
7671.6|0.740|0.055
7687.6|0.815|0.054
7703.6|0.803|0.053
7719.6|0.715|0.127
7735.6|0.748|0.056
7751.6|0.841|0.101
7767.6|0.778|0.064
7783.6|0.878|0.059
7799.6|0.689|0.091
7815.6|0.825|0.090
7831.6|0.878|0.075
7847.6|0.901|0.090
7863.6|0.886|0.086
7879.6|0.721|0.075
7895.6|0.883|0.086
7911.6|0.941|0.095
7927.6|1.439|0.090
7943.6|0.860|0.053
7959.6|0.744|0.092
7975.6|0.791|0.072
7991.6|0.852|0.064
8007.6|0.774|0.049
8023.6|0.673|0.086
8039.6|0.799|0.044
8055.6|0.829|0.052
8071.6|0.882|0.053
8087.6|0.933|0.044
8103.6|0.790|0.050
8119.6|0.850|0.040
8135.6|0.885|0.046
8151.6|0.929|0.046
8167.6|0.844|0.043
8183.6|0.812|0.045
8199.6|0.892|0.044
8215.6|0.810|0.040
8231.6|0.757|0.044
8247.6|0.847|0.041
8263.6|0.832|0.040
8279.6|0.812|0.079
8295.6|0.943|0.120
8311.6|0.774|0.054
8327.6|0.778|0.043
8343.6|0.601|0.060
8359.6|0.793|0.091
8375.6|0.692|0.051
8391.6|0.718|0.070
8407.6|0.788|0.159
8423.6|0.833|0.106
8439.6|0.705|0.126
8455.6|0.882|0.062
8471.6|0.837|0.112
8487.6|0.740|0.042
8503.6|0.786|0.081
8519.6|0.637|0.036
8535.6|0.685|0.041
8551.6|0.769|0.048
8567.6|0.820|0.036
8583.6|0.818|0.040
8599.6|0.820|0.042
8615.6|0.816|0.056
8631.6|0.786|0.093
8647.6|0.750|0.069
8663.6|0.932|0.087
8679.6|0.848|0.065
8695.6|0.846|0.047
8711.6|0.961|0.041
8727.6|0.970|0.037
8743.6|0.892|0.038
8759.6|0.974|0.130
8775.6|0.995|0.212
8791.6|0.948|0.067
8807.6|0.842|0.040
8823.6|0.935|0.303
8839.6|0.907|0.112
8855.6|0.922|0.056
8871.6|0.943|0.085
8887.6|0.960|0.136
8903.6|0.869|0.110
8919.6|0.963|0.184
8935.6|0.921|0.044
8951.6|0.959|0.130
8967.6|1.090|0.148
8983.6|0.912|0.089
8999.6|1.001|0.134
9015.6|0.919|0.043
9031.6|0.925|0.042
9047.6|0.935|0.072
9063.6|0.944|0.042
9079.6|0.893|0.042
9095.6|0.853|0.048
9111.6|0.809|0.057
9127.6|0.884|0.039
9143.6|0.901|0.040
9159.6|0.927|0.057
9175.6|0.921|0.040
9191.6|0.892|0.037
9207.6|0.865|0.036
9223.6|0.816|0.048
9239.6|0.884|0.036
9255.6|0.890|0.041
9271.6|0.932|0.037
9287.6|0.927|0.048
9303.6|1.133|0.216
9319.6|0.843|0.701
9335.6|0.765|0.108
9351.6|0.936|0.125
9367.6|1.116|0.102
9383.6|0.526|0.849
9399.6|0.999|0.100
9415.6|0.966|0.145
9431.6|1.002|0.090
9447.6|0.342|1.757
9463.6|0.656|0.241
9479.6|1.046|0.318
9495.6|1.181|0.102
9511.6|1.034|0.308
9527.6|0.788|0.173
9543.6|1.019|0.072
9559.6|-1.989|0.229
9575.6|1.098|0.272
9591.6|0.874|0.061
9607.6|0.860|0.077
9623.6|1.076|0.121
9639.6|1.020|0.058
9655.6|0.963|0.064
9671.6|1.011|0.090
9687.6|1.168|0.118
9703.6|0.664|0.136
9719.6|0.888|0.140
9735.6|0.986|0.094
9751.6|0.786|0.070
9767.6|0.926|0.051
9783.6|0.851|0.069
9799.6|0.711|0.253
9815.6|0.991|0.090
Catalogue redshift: 0.65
